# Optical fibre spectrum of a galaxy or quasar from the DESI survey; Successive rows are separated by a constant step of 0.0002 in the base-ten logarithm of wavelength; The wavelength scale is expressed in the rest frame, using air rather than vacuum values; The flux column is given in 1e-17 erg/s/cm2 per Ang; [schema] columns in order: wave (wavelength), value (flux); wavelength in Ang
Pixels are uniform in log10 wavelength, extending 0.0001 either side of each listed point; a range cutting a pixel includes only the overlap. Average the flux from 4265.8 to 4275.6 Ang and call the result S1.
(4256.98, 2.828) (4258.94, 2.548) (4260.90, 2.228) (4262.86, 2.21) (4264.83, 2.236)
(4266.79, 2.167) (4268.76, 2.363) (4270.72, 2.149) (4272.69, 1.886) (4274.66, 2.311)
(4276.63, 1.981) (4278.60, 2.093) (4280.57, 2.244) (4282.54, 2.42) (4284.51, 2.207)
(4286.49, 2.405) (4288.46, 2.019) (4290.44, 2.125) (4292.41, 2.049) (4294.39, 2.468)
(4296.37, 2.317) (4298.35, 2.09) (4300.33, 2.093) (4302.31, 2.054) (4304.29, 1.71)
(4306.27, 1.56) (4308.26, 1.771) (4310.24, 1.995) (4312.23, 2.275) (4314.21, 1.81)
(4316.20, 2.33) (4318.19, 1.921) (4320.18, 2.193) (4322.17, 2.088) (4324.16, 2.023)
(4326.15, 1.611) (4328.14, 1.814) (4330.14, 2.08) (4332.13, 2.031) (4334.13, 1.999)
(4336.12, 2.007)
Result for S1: 2.17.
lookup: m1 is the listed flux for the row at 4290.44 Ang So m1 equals 2.125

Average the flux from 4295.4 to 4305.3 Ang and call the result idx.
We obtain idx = 2.05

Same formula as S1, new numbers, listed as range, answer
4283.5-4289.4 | 2.21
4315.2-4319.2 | 2.12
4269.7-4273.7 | 2.02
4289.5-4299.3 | 2.21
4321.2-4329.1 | 1.88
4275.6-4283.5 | 2.18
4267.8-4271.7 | 2.26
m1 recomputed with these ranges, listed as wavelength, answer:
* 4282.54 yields 2.42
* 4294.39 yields 2.468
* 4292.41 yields 2.049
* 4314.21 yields 1.81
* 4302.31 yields 2.054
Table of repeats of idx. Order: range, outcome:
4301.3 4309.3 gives 1.78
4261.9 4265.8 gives 2.22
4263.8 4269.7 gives 2.25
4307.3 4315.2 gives 1.97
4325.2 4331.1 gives 1.83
